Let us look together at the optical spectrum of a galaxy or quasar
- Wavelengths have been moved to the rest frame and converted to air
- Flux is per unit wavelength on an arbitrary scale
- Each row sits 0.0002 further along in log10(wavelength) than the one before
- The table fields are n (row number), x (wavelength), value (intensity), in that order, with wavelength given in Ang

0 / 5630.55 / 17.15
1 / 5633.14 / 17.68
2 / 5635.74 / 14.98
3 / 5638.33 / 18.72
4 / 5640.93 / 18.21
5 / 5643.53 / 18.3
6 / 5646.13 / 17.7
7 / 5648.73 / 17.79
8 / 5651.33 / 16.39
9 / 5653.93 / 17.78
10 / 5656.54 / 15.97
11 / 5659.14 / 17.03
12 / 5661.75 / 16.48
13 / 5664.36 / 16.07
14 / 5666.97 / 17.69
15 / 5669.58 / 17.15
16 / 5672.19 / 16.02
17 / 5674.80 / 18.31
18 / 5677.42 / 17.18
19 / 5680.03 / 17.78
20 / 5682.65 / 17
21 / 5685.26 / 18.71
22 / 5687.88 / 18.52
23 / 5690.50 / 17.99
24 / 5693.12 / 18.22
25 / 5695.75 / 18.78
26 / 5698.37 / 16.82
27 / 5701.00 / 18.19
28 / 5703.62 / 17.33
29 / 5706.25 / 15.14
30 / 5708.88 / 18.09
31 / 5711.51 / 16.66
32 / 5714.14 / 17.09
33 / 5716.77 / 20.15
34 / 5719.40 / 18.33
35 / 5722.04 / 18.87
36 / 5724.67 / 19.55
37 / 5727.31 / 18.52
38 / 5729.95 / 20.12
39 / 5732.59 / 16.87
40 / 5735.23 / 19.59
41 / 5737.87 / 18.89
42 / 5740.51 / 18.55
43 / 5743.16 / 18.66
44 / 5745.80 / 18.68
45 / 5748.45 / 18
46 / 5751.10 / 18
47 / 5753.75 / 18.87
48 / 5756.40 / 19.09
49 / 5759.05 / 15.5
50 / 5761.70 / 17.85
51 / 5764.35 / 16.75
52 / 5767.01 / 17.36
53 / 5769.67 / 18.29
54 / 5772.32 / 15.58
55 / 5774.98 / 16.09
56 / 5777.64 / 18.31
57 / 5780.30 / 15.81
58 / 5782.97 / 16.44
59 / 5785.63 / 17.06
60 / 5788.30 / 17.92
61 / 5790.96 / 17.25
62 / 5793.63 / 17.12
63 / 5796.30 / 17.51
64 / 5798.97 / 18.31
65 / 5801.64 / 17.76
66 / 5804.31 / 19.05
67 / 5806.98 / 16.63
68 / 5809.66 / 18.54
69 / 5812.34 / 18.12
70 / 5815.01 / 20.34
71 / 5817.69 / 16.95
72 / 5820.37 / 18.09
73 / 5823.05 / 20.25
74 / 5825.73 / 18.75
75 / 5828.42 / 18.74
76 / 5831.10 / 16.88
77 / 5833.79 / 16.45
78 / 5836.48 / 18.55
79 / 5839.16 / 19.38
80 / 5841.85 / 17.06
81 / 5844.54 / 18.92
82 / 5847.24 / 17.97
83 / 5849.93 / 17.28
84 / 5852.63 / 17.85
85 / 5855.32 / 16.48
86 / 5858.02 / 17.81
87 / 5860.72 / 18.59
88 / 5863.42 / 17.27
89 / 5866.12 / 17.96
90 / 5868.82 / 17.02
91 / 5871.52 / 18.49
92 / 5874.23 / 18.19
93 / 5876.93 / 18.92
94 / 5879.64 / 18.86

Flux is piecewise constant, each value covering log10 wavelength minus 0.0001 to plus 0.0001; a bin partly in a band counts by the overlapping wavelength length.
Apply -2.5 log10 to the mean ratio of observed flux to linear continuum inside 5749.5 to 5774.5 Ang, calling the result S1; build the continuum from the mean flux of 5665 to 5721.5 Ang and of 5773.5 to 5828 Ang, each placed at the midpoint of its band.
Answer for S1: 0.02 mag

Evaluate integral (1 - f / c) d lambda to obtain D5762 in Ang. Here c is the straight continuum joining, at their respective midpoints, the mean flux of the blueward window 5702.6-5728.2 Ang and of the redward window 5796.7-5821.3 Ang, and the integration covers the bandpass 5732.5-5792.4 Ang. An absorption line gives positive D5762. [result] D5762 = 1.4 Ang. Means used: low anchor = 18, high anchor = 18.2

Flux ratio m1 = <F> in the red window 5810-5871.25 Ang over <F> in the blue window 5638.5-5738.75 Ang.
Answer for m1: 1.02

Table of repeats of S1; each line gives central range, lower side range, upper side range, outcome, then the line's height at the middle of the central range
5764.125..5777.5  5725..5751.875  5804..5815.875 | 0.10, 18.5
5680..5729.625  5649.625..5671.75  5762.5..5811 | -0.06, 17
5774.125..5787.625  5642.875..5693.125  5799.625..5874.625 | 0.06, 17.8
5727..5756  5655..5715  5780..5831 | -0.06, 17.6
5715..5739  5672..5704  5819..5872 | -0.06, 17.9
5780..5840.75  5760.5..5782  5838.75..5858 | -0.03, 17.4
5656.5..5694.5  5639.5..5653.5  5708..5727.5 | 0.04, 18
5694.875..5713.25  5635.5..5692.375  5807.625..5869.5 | 0.02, 17.6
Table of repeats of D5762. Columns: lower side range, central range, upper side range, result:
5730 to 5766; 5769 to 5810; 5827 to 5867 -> 1.60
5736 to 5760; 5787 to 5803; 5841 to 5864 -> 0.36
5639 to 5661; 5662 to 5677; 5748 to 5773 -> 0.36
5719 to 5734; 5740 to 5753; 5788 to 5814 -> 0.08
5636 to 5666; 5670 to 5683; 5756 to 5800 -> -0.04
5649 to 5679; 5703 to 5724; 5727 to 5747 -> 0.46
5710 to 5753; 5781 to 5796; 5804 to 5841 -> 1.03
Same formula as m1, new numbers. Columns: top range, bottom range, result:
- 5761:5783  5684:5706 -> 0.95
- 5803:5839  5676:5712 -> 1.04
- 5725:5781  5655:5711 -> 1.03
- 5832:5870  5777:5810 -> 1.02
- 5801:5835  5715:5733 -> 0.96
